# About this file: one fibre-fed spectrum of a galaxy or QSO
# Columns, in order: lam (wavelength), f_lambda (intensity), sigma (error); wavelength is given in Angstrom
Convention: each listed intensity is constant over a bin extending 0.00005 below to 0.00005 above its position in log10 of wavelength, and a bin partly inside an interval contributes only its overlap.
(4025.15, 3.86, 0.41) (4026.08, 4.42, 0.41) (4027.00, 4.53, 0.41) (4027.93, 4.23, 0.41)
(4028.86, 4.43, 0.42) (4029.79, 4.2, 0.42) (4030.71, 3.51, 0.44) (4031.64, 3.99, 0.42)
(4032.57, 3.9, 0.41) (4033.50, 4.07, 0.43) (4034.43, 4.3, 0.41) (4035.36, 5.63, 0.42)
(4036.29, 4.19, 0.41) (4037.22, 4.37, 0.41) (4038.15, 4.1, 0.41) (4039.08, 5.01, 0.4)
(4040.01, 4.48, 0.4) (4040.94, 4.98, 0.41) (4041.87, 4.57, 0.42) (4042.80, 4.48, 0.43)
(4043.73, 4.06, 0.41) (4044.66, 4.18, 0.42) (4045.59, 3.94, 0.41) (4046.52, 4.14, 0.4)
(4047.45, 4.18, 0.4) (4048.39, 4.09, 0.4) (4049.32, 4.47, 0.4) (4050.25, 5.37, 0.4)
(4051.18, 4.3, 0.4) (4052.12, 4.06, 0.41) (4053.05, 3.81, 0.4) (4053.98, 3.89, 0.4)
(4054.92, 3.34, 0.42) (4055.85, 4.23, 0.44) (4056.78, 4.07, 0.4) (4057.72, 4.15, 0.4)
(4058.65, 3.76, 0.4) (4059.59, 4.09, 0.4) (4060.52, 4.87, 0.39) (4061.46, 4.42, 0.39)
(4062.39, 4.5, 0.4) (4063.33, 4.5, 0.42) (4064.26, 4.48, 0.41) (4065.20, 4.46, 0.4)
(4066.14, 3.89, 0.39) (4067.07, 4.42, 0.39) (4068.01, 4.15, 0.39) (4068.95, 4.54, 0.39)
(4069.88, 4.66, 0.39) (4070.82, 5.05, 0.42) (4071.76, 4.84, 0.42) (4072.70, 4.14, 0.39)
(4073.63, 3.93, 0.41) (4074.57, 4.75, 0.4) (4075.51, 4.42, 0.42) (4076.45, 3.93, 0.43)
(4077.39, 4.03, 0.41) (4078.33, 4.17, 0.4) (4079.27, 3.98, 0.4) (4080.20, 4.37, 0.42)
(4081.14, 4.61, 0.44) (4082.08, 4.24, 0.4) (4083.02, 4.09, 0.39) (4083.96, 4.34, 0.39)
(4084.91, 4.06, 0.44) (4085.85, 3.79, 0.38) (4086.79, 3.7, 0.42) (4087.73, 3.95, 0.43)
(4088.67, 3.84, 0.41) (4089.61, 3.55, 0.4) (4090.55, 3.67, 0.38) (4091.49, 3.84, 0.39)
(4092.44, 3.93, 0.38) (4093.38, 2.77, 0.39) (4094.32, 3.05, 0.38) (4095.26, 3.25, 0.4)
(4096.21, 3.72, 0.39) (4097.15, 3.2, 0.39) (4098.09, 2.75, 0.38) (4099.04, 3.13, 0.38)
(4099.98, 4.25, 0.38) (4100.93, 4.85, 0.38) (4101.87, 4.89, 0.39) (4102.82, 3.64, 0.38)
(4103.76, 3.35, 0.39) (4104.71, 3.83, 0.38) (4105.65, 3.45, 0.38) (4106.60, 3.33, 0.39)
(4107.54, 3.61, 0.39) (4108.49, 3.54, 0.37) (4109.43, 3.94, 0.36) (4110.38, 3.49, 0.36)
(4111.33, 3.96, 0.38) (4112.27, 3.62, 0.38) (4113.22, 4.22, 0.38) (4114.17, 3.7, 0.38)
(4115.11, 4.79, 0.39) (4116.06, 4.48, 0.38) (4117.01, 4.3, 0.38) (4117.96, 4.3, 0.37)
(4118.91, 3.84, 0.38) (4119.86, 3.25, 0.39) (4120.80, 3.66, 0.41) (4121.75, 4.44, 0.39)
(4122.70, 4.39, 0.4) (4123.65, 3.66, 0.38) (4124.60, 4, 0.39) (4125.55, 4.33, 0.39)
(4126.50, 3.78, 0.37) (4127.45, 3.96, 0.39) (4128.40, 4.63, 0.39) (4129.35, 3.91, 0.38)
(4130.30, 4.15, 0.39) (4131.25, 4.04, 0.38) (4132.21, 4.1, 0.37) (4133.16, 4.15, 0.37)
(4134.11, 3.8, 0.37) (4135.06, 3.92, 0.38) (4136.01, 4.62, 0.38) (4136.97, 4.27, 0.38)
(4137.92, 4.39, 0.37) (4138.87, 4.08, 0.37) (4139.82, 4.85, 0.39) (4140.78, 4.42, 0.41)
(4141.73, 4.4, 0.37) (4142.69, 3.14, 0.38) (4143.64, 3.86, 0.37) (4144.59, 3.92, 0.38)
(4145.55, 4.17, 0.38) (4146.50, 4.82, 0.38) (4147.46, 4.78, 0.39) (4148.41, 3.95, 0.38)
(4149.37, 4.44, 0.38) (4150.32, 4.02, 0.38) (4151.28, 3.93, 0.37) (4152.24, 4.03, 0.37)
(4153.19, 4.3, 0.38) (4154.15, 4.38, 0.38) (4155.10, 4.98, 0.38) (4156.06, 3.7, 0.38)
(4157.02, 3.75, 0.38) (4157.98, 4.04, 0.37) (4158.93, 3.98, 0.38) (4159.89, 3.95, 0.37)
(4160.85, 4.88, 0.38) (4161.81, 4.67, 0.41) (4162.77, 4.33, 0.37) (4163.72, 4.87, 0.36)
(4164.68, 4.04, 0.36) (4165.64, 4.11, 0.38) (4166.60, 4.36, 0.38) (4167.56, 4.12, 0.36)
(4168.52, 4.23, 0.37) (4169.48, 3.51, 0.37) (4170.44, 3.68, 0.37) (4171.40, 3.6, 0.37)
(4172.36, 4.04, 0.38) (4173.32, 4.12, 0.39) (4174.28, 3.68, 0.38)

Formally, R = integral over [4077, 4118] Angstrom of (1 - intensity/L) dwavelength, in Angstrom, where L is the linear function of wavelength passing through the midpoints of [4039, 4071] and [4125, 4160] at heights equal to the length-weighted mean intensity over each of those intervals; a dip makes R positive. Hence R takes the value 3.8 Angstrom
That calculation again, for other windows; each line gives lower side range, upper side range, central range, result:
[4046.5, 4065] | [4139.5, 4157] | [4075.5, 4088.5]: 0.40 Angstrom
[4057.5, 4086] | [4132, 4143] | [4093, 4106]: 2.07 Angstrom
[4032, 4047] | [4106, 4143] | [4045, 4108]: 2.96 Angstrom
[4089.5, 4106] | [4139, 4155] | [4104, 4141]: -0.90 Angstrom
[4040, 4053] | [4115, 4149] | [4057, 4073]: -0.34 Angstrom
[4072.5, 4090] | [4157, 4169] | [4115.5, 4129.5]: 0.40 Angstrom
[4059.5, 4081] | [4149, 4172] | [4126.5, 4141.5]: 0.06 Angstrom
